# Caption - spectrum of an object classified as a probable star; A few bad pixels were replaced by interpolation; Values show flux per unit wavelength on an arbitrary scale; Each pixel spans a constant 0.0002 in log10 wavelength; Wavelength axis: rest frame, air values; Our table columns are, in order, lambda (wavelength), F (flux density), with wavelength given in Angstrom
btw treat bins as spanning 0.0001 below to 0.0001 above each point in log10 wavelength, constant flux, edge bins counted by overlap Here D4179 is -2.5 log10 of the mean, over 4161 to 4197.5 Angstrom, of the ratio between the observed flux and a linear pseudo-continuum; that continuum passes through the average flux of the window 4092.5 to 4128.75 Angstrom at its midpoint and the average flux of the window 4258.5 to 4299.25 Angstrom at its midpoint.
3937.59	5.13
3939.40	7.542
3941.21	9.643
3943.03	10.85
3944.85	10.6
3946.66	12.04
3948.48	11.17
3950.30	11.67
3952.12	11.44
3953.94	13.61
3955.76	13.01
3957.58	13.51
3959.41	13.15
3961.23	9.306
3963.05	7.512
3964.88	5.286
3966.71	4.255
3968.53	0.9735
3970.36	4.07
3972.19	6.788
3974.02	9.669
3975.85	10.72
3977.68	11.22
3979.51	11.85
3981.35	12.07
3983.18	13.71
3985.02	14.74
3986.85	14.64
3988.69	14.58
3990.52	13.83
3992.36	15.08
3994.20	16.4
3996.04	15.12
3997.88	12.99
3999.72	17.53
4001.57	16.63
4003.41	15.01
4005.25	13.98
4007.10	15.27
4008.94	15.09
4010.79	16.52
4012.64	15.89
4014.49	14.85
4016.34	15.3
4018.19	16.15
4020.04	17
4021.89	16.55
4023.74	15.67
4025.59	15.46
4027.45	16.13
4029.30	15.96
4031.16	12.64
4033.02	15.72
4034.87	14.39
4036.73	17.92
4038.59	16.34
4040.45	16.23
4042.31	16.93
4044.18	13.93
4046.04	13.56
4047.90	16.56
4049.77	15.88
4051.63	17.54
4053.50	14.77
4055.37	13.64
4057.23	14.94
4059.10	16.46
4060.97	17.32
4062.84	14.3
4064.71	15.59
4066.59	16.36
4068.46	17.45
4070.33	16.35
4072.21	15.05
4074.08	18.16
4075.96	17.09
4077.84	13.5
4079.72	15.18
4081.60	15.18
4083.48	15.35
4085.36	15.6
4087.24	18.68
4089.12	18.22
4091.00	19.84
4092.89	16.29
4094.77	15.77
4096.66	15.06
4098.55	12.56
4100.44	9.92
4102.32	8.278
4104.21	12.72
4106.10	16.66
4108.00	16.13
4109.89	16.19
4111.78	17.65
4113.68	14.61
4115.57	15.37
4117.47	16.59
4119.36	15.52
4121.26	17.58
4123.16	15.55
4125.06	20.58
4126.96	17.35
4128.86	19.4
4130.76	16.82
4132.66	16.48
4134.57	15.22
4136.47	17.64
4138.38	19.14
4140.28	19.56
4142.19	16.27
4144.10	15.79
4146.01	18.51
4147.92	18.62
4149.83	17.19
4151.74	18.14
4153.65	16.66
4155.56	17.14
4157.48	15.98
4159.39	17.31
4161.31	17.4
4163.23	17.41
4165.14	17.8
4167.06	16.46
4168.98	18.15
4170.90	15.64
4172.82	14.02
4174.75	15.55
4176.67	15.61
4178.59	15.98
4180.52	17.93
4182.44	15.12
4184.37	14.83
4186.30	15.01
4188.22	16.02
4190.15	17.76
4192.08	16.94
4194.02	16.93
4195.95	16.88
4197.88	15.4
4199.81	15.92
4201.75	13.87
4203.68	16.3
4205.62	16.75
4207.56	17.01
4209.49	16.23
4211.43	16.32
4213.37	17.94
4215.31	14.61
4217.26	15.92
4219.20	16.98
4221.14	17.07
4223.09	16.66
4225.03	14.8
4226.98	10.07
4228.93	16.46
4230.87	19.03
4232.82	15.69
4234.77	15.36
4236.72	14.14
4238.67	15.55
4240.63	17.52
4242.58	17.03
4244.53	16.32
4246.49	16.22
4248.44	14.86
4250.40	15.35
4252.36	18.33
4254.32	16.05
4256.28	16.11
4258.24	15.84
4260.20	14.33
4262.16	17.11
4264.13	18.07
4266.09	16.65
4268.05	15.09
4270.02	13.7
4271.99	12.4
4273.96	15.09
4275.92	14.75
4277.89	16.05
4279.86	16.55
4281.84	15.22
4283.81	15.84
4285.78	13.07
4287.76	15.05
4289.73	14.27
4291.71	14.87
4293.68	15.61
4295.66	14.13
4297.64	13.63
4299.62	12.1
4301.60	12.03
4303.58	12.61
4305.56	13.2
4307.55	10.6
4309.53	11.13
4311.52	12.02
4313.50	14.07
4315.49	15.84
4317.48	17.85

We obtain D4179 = -0.077 mag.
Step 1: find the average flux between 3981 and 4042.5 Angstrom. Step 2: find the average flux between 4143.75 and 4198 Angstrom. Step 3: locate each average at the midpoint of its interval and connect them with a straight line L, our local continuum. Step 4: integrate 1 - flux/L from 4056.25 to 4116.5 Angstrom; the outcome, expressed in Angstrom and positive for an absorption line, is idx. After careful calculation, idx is 1.6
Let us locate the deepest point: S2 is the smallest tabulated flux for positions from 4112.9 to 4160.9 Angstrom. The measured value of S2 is 14.61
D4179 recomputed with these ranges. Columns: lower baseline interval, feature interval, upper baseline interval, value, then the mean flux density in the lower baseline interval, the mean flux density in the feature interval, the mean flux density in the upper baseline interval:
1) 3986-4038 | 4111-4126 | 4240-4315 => -0.10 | 15.4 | 16.7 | 14.8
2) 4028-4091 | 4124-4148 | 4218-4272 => -0.12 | 15.9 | 17.8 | 15.9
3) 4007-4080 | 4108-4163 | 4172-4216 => -0.08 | 15.8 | 17.1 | 16.1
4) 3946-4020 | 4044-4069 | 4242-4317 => -0.19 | 12.5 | 15.6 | 14.8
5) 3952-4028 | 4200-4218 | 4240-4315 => -0.12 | 12.9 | 16.1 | 14.8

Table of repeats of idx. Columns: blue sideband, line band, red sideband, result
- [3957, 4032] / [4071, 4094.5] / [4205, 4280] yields -4.10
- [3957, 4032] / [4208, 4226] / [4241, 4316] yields -2.39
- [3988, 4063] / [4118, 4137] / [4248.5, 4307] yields -2.39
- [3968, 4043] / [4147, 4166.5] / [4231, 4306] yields -3.41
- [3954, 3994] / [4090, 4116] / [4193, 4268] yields -2.73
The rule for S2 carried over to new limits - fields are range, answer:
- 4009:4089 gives 12.64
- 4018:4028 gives 15.46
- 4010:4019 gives 14.85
